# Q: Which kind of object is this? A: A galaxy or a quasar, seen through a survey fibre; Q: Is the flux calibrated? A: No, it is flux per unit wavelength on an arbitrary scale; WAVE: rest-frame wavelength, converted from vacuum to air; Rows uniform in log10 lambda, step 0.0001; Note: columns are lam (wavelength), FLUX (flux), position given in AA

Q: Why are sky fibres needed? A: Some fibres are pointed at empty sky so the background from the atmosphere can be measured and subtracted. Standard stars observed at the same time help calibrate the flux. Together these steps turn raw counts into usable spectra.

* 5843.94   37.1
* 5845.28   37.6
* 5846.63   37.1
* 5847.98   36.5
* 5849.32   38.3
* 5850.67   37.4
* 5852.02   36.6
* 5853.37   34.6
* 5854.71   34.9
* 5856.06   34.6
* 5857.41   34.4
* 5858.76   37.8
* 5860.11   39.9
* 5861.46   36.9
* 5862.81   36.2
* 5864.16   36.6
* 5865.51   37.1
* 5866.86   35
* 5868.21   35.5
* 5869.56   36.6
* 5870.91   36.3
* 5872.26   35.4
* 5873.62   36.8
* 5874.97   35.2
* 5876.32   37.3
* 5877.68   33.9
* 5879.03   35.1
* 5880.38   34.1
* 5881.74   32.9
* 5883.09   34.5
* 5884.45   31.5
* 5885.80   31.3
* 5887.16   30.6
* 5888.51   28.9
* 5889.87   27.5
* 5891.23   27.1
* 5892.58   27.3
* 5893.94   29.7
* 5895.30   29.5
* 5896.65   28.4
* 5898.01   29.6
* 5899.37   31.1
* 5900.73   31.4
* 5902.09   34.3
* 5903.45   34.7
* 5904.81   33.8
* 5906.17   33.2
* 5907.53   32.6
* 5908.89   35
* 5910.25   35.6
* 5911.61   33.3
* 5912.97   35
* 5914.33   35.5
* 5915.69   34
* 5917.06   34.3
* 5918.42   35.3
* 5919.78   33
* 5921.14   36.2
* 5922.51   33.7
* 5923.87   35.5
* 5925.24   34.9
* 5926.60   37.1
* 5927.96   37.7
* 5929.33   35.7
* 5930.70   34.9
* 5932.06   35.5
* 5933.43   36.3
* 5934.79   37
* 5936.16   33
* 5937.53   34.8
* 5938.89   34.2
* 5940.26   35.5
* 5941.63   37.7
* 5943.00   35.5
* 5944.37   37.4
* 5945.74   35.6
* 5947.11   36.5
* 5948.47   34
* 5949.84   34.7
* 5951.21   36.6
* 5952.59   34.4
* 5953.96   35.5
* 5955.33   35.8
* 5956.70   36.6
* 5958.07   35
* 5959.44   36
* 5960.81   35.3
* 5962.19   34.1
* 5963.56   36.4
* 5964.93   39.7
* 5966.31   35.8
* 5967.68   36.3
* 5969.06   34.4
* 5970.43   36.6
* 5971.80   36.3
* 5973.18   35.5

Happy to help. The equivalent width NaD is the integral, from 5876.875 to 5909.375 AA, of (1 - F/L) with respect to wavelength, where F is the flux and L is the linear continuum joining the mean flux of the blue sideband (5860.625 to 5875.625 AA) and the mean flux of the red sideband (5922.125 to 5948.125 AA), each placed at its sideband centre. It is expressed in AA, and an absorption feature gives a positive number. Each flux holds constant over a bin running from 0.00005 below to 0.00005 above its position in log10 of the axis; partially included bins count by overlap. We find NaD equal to 4.0 AA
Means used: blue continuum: 36.2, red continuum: 35.7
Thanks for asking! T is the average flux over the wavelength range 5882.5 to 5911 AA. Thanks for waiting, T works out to 31.3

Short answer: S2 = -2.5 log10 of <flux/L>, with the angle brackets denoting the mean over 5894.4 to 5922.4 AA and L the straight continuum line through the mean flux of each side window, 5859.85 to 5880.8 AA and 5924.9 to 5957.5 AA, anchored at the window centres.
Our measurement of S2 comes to 0.08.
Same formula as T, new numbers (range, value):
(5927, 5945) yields 35.8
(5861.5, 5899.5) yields 33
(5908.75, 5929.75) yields 35.1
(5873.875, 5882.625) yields 34.9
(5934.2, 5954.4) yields 35.5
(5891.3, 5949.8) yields 34.1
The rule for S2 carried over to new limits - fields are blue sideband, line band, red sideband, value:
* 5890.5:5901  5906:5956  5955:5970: -0.08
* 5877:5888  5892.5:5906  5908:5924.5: 0.09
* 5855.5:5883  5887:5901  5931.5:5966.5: 0.23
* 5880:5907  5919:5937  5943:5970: -0.06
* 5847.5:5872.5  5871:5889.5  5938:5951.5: 0.08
